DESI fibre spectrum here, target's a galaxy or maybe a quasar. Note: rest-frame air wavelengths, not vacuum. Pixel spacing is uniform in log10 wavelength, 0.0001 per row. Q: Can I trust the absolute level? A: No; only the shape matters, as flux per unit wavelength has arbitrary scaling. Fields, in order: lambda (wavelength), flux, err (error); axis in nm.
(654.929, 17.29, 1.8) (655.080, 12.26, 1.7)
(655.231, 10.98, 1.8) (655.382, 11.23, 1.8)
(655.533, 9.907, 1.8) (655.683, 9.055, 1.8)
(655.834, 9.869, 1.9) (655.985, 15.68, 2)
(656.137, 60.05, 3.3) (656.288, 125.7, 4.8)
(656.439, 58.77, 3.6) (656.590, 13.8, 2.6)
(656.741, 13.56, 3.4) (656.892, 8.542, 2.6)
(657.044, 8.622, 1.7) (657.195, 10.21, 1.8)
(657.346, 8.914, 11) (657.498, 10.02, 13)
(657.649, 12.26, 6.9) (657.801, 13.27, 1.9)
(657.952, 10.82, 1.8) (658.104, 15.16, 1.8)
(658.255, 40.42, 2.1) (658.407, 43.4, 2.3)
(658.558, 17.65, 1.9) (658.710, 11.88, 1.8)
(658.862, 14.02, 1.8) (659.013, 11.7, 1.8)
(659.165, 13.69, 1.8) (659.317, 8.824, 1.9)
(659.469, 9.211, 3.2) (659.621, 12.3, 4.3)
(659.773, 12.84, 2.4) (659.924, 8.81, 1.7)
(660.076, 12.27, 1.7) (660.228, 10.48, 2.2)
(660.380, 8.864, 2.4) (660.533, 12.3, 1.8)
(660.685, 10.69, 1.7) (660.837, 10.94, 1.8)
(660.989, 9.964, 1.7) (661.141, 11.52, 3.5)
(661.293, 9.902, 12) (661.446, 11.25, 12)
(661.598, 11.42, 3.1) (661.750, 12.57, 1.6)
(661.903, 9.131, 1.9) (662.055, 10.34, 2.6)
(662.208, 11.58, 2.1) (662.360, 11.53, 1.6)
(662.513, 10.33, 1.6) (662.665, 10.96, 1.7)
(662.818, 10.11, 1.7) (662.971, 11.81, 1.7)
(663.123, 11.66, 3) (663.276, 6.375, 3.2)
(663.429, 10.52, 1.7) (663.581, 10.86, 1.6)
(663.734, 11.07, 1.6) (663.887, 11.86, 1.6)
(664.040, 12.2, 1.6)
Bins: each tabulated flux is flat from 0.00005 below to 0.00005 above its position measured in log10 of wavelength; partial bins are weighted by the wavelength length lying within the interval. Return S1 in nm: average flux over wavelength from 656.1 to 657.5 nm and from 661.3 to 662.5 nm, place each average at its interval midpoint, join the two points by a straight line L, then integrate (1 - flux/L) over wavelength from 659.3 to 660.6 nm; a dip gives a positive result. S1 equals 0.56 nm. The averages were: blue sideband 32.2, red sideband 11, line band 10.7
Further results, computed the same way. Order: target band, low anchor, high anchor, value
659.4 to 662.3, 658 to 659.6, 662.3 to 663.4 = 0.66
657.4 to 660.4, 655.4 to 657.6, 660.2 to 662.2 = 0.51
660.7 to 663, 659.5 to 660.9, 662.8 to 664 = -0.02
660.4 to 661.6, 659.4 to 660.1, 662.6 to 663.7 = -0.01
